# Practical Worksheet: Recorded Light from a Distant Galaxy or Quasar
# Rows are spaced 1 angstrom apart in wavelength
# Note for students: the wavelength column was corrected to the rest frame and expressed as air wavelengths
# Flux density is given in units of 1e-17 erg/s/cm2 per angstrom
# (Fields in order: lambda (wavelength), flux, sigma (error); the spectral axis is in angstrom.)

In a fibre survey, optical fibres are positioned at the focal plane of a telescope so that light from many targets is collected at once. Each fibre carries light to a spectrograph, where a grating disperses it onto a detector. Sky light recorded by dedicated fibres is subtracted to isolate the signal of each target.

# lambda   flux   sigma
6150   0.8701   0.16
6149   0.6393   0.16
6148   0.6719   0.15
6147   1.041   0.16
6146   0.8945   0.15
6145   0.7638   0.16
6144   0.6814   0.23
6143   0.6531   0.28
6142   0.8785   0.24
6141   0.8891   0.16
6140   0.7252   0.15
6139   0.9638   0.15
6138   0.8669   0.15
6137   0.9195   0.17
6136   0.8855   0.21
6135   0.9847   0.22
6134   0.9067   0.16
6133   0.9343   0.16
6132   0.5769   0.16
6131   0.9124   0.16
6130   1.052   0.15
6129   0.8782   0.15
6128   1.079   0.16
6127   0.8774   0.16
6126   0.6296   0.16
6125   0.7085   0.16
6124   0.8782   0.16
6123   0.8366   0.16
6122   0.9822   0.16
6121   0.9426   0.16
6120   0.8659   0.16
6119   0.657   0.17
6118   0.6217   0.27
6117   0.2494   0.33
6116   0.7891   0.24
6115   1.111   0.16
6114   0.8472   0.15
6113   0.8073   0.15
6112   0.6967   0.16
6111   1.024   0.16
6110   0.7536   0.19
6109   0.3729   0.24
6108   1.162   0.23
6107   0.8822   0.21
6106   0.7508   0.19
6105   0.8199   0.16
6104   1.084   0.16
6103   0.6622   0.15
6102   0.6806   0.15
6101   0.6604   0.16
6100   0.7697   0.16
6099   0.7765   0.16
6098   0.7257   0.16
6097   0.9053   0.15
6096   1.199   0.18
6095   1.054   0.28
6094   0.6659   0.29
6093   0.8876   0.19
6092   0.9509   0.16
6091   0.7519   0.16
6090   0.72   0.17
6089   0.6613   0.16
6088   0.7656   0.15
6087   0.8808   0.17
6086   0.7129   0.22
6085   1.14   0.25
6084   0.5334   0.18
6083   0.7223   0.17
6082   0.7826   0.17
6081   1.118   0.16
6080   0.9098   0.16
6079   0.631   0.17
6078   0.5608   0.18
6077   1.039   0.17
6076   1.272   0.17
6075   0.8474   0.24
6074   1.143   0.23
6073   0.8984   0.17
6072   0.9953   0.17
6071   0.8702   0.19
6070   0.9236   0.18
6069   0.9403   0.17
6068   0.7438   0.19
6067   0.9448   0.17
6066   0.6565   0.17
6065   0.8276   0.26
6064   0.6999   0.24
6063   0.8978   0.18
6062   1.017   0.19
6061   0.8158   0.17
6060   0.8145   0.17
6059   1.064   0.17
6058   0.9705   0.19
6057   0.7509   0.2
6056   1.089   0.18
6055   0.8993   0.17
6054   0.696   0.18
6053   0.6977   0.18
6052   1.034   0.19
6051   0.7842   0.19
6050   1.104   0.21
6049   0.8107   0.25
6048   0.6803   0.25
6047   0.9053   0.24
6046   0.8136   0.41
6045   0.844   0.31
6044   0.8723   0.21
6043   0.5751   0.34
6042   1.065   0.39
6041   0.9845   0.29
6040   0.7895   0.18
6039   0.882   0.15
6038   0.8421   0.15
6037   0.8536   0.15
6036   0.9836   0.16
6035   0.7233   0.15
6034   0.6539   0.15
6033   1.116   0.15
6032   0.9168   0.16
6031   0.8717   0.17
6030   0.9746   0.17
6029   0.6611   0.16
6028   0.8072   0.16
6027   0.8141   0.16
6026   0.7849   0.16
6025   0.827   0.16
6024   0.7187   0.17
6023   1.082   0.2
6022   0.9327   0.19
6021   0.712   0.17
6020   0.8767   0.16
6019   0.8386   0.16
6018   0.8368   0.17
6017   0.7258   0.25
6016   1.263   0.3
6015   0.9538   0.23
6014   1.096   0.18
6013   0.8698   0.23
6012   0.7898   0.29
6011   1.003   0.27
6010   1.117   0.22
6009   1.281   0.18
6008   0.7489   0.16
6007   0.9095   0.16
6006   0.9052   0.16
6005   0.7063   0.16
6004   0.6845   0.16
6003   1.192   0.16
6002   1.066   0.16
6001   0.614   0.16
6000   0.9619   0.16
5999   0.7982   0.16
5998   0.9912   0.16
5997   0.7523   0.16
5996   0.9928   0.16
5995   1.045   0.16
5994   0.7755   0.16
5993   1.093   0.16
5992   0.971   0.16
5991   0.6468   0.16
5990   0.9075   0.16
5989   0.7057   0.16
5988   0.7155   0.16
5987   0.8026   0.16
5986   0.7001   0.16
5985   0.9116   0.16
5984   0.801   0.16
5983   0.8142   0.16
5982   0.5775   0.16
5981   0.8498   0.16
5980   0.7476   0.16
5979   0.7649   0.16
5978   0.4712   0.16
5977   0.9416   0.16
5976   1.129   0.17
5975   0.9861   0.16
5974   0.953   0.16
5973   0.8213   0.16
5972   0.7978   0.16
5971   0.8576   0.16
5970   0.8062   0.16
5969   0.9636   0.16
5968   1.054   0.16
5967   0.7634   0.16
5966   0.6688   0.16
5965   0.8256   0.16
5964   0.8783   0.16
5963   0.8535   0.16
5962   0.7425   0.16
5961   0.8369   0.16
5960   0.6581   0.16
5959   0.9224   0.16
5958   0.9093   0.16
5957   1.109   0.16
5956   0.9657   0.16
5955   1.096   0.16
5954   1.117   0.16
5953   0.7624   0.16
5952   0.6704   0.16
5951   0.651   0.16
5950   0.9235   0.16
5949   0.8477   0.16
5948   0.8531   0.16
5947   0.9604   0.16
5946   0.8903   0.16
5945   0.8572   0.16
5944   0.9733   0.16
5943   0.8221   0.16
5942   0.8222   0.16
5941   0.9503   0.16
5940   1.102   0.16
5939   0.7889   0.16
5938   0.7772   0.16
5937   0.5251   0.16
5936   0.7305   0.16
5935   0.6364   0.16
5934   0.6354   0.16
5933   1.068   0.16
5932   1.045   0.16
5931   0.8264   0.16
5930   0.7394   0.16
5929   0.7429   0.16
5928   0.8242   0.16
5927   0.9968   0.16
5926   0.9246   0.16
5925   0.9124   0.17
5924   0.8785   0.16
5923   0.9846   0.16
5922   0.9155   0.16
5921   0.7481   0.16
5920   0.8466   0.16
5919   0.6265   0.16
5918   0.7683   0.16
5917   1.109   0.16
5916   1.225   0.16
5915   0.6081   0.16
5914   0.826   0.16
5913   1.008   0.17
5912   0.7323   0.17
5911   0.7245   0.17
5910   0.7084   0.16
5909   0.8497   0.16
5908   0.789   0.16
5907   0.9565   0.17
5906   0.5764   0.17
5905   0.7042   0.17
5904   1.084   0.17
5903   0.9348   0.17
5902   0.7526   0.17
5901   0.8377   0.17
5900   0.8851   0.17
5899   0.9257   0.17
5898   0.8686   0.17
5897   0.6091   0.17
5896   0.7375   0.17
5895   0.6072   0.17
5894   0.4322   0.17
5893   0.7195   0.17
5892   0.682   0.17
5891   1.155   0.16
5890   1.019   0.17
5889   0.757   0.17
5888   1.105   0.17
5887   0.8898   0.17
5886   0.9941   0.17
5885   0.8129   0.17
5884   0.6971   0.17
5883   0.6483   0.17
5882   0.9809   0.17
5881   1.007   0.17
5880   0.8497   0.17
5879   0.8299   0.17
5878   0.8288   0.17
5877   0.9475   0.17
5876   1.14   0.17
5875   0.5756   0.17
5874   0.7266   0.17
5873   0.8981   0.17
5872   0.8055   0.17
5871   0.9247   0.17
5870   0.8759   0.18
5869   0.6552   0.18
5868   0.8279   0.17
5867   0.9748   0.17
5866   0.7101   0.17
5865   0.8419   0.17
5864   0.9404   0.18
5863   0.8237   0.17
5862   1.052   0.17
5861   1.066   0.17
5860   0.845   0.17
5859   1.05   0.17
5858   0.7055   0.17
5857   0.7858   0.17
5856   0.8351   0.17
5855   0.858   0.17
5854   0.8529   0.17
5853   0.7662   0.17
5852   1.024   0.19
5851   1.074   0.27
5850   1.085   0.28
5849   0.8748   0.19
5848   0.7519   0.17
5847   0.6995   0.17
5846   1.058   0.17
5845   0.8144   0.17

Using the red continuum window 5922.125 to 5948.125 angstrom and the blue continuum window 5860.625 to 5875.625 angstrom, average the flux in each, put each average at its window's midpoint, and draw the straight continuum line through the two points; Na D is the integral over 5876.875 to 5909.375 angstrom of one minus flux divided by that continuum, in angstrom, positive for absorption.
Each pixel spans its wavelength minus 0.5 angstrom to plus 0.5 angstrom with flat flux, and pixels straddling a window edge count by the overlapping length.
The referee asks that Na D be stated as 0.8 angstrom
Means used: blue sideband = 0.847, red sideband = 0.857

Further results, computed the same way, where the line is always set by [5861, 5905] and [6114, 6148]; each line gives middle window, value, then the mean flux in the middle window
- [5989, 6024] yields -2.9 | 0.91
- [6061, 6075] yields -0.8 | 0.885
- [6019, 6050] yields -0.4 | 0.85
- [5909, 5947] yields -0.1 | 0.848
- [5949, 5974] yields -0.6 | 0.862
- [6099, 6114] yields 0.7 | 0.796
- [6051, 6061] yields -0.5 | 0.882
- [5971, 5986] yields 0.3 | 0.823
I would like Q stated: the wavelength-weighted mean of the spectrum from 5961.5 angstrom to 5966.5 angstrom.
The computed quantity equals 0.794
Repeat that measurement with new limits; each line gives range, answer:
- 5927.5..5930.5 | 0.769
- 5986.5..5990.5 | 0.783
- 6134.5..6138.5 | 0.914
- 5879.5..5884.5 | 0.837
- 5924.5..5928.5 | 0.915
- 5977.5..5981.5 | 0.708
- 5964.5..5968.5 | 0.828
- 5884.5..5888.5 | 0.95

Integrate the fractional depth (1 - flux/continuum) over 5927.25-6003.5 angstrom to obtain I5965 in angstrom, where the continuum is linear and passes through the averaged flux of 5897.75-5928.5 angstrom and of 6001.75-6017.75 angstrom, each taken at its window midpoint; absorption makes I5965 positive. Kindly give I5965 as 4.7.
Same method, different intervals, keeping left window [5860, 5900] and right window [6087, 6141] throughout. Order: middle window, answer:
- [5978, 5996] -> 0.6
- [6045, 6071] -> -0.9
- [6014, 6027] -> -0.8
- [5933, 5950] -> 0.2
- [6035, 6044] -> -0.3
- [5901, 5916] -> 0.4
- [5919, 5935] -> -0.3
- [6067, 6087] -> -1.3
